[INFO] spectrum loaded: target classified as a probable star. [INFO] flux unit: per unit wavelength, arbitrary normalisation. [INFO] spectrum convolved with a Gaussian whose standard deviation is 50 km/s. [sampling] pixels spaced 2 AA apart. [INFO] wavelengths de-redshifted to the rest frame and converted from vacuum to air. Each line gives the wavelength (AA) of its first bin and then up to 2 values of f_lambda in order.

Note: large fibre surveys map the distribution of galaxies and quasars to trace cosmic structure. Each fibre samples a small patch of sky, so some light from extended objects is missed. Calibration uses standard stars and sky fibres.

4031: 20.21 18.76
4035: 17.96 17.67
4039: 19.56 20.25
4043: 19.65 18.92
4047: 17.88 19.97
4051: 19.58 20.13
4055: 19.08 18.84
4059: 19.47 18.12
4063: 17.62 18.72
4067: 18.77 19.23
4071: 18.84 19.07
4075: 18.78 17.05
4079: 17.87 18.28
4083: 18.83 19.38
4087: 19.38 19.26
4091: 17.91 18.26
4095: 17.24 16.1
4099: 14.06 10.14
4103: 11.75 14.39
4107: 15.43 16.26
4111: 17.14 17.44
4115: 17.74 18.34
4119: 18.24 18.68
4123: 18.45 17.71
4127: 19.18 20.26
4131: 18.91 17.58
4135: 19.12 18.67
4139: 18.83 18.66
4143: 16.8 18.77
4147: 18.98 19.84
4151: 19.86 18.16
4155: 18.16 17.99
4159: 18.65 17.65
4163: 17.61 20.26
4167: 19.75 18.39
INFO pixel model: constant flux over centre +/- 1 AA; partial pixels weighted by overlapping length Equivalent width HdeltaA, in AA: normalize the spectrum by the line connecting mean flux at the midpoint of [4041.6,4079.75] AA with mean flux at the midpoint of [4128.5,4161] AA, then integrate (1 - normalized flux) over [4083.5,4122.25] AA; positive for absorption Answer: 4.2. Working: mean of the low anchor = 18.8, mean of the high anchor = 18.6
